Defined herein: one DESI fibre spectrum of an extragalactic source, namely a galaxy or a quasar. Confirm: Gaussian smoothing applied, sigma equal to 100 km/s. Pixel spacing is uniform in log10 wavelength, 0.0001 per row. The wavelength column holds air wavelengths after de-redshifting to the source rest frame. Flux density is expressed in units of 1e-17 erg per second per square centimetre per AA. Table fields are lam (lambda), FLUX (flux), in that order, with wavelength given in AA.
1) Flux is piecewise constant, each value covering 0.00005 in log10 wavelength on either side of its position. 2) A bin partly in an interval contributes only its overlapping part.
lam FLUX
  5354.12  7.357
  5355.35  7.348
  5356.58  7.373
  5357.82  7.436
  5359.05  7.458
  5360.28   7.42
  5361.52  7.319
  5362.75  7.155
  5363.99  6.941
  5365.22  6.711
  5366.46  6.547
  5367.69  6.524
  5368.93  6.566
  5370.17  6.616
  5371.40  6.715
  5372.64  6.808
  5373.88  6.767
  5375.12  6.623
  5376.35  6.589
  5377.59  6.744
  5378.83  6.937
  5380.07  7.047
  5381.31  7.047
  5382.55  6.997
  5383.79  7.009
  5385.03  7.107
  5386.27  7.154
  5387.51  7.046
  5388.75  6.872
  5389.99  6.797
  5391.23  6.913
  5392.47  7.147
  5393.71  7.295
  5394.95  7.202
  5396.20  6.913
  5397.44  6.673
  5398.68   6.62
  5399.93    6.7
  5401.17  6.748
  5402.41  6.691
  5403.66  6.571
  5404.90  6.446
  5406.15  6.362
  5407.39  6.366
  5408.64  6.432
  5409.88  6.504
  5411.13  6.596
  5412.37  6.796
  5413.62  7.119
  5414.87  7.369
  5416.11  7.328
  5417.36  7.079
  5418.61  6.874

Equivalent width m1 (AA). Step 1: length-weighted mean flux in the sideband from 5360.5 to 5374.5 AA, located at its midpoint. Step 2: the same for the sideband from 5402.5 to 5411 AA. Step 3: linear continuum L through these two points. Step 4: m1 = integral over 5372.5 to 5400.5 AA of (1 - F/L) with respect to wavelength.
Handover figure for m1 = -1.2 AA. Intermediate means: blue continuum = 6.8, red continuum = 6.47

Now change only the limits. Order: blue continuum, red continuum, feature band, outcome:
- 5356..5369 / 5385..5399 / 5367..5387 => 0.5 AA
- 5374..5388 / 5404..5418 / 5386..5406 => 0.0 AA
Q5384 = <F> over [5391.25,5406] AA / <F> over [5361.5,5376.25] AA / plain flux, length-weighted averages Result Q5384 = 1.01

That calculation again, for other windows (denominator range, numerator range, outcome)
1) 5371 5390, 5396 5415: 0.97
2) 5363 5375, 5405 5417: 1.01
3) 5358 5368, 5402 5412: 0.92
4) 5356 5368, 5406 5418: 0.96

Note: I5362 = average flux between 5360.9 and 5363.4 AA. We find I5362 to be 7.22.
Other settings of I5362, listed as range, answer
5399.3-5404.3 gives 6.68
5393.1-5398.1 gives 7.02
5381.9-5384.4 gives 7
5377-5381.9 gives 6.94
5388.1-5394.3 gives 7.01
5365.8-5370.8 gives 6.57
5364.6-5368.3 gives 6.61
